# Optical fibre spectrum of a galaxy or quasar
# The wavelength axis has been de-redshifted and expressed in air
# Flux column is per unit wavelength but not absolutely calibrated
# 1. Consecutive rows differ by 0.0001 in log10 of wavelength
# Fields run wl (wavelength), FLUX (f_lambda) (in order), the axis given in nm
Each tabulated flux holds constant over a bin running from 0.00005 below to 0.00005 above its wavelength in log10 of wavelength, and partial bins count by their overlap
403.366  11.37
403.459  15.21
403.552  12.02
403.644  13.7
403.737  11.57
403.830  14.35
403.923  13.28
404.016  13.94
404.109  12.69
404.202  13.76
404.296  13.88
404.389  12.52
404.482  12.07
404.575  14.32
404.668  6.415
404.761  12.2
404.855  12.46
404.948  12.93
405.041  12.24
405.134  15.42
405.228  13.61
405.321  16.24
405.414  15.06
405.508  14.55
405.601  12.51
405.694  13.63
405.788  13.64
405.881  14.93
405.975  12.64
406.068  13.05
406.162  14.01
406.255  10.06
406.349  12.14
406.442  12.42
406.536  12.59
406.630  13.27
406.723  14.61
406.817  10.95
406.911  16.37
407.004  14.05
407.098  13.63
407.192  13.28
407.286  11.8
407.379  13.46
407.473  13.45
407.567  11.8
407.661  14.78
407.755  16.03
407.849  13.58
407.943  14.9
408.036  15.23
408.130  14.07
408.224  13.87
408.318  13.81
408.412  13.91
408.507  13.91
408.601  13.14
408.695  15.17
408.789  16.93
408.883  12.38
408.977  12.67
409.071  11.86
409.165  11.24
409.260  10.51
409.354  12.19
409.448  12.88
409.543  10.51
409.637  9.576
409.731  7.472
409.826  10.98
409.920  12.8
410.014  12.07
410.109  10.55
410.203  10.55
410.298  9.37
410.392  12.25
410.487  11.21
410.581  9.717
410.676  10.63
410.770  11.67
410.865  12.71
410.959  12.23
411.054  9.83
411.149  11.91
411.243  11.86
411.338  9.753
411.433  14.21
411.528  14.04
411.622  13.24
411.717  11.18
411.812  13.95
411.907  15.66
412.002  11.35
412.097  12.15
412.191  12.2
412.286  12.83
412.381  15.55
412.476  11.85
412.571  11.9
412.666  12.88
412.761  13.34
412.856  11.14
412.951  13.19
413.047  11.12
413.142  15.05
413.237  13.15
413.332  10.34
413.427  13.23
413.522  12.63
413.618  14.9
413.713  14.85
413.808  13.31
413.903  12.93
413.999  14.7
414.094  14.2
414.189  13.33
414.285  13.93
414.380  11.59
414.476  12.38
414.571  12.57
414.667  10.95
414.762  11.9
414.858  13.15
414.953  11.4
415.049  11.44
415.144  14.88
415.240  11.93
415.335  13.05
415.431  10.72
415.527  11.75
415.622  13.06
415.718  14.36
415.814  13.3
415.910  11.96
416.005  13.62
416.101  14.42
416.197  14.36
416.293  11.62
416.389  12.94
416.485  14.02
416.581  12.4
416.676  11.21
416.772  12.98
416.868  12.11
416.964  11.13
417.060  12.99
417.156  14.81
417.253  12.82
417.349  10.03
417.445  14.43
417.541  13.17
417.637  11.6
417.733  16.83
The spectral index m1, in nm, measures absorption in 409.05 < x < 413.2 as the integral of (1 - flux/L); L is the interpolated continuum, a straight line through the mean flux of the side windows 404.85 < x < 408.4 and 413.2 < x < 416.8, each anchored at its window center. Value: 0.42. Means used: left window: 13.6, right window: 12.9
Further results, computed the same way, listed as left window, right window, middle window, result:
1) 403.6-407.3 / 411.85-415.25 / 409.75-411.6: 0.22 nm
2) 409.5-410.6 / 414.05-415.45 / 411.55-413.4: -0.19 nm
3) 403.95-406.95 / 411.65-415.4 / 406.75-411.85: 0.19 nm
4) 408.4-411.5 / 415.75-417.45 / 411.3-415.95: -0.19 nm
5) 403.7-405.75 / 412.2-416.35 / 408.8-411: 0.29 nm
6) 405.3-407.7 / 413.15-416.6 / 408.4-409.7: 0.07 nm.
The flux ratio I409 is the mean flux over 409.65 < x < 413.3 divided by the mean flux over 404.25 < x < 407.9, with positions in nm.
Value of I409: 0.9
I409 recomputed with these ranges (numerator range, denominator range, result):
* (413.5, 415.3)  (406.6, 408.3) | 0.94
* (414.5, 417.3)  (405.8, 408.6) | 0.94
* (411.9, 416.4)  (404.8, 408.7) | 0.94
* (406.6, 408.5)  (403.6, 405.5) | 1.05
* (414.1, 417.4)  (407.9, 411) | 1.04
